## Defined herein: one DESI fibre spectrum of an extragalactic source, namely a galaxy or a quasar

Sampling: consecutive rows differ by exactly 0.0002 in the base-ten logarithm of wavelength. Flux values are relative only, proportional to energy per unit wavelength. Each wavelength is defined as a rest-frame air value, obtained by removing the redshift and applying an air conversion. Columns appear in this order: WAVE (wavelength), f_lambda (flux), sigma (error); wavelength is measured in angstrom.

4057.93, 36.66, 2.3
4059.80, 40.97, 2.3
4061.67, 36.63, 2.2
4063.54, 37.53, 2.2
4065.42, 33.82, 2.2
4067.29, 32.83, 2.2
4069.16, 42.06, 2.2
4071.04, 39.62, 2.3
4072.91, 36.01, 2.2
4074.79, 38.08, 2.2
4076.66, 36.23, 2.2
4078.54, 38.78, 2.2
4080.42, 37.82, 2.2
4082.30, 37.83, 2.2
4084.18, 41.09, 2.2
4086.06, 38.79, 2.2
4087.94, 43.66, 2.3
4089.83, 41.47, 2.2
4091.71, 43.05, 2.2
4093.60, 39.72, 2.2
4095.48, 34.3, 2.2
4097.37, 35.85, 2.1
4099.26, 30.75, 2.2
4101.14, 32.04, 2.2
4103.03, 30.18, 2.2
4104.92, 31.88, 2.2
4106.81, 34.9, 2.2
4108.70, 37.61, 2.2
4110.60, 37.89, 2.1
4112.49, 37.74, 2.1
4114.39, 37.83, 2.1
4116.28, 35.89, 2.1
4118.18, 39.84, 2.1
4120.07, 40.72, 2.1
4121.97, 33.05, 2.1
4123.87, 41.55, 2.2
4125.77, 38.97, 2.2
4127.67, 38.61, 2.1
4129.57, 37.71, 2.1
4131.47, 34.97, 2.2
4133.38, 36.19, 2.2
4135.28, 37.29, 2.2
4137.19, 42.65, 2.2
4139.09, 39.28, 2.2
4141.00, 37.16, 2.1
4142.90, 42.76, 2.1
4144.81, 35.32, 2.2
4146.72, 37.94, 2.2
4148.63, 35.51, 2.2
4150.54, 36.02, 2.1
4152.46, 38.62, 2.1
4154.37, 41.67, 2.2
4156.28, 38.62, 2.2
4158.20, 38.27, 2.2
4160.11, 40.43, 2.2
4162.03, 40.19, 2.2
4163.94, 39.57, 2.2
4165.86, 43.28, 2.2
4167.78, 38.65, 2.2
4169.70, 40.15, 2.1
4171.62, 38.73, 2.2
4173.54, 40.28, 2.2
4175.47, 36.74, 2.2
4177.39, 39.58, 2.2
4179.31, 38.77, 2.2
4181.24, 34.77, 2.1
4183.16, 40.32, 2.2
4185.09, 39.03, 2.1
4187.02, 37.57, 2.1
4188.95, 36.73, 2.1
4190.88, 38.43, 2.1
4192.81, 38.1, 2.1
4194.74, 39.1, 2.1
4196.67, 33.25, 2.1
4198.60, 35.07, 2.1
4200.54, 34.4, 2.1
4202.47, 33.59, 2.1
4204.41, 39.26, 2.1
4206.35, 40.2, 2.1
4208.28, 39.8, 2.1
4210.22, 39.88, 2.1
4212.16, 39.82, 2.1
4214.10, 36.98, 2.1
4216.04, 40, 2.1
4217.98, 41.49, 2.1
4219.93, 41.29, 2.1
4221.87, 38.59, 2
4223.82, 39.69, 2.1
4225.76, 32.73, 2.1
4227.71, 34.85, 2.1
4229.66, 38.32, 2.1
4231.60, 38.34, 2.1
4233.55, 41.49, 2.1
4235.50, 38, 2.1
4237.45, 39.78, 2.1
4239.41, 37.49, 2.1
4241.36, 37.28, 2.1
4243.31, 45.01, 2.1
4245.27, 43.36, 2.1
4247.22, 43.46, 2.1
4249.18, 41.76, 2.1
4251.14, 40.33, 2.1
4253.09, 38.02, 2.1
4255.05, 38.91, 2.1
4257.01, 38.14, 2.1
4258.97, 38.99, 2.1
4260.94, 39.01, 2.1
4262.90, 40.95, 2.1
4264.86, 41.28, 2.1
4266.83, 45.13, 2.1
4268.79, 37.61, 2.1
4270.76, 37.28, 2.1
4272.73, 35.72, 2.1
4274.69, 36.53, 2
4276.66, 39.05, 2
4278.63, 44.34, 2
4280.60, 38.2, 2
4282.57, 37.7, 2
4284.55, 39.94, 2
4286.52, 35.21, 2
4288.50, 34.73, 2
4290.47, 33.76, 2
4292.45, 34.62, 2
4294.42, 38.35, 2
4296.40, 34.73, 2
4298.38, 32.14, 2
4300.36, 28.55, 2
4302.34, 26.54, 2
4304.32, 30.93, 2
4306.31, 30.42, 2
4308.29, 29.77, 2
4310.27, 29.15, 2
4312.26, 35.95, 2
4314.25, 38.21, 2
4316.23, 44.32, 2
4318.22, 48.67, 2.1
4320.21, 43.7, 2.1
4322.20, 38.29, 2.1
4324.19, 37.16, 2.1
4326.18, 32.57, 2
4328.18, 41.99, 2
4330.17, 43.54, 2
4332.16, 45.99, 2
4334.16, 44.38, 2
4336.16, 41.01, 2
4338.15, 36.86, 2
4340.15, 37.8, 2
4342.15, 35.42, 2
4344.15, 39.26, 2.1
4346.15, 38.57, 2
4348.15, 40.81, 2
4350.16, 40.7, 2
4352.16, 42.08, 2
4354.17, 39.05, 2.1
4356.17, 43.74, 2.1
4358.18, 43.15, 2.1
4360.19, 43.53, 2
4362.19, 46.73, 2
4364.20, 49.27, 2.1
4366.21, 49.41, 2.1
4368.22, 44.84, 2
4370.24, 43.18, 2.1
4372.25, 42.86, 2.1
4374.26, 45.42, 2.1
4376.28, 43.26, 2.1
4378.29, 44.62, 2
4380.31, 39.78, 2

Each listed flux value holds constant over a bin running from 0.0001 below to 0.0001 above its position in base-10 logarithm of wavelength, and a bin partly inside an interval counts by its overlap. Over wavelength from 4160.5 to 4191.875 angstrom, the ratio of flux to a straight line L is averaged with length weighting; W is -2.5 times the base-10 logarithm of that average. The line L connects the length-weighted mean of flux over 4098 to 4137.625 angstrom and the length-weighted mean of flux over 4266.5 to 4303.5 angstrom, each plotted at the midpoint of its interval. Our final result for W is -0.07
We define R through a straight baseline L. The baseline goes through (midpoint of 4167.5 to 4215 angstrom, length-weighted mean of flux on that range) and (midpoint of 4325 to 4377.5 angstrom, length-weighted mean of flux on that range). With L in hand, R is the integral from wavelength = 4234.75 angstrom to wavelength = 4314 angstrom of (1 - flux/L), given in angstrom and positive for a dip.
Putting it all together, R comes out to 5.7 angstrom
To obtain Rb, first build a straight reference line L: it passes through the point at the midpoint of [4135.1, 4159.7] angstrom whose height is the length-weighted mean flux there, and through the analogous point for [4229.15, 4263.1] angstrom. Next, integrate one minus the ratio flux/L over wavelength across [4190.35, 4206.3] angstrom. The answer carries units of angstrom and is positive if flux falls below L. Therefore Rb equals 1.1 angstrom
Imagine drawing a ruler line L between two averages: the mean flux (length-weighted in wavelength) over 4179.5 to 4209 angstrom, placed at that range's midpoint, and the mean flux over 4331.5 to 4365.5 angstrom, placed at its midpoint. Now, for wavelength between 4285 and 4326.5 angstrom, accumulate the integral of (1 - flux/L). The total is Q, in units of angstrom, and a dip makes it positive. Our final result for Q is 5.39 angstrom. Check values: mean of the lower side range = 37.3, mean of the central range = 35.2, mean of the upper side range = 41.7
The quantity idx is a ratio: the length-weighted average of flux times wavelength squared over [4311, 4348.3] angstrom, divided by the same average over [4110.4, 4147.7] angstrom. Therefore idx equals 1.16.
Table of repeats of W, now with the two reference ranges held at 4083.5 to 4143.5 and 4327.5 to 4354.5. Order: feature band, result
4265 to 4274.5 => 0.019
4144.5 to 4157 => 0.010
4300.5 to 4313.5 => 0.299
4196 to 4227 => 0.028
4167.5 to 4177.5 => -0.017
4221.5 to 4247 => 0.005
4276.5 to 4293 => 0.066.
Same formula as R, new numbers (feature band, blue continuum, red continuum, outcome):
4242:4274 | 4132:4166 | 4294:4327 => -3.39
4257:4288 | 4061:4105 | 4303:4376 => 0.47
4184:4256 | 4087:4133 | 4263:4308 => -4.51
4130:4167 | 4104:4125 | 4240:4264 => -0.70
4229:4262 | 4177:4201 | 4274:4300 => -2.63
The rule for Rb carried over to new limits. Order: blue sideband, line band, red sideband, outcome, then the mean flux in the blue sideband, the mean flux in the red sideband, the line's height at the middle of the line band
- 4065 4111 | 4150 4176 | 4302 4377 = -1.0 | 37.1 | 40.3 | 38.1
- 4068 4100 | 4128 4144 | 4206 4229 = 0.1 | 38.5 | 38.7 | 38.6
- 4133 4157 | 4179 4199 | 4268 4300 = 0.3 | 38.4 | 36.7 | 37.9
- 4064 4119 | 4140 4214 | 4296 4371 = -0.8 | 37.1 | 39.3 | 37.9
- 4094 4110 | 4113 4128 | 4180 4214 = -1.6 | 33.8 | 37.6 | 34.5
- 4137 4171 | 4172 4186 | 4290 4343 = 0.1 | 39.2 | 36.9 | 38.8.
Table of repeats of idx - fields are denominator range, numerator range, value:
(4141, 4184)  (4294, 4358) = 1.05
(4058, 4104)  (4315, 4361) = 1.24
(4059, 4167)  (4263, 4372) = 1.13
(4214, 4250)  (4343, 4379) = 1.16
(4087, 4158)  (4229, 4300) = 1.10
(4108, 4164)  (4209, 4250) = 1.08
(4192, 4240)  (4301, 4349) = 1.05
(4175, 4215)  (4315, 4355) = 1.15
